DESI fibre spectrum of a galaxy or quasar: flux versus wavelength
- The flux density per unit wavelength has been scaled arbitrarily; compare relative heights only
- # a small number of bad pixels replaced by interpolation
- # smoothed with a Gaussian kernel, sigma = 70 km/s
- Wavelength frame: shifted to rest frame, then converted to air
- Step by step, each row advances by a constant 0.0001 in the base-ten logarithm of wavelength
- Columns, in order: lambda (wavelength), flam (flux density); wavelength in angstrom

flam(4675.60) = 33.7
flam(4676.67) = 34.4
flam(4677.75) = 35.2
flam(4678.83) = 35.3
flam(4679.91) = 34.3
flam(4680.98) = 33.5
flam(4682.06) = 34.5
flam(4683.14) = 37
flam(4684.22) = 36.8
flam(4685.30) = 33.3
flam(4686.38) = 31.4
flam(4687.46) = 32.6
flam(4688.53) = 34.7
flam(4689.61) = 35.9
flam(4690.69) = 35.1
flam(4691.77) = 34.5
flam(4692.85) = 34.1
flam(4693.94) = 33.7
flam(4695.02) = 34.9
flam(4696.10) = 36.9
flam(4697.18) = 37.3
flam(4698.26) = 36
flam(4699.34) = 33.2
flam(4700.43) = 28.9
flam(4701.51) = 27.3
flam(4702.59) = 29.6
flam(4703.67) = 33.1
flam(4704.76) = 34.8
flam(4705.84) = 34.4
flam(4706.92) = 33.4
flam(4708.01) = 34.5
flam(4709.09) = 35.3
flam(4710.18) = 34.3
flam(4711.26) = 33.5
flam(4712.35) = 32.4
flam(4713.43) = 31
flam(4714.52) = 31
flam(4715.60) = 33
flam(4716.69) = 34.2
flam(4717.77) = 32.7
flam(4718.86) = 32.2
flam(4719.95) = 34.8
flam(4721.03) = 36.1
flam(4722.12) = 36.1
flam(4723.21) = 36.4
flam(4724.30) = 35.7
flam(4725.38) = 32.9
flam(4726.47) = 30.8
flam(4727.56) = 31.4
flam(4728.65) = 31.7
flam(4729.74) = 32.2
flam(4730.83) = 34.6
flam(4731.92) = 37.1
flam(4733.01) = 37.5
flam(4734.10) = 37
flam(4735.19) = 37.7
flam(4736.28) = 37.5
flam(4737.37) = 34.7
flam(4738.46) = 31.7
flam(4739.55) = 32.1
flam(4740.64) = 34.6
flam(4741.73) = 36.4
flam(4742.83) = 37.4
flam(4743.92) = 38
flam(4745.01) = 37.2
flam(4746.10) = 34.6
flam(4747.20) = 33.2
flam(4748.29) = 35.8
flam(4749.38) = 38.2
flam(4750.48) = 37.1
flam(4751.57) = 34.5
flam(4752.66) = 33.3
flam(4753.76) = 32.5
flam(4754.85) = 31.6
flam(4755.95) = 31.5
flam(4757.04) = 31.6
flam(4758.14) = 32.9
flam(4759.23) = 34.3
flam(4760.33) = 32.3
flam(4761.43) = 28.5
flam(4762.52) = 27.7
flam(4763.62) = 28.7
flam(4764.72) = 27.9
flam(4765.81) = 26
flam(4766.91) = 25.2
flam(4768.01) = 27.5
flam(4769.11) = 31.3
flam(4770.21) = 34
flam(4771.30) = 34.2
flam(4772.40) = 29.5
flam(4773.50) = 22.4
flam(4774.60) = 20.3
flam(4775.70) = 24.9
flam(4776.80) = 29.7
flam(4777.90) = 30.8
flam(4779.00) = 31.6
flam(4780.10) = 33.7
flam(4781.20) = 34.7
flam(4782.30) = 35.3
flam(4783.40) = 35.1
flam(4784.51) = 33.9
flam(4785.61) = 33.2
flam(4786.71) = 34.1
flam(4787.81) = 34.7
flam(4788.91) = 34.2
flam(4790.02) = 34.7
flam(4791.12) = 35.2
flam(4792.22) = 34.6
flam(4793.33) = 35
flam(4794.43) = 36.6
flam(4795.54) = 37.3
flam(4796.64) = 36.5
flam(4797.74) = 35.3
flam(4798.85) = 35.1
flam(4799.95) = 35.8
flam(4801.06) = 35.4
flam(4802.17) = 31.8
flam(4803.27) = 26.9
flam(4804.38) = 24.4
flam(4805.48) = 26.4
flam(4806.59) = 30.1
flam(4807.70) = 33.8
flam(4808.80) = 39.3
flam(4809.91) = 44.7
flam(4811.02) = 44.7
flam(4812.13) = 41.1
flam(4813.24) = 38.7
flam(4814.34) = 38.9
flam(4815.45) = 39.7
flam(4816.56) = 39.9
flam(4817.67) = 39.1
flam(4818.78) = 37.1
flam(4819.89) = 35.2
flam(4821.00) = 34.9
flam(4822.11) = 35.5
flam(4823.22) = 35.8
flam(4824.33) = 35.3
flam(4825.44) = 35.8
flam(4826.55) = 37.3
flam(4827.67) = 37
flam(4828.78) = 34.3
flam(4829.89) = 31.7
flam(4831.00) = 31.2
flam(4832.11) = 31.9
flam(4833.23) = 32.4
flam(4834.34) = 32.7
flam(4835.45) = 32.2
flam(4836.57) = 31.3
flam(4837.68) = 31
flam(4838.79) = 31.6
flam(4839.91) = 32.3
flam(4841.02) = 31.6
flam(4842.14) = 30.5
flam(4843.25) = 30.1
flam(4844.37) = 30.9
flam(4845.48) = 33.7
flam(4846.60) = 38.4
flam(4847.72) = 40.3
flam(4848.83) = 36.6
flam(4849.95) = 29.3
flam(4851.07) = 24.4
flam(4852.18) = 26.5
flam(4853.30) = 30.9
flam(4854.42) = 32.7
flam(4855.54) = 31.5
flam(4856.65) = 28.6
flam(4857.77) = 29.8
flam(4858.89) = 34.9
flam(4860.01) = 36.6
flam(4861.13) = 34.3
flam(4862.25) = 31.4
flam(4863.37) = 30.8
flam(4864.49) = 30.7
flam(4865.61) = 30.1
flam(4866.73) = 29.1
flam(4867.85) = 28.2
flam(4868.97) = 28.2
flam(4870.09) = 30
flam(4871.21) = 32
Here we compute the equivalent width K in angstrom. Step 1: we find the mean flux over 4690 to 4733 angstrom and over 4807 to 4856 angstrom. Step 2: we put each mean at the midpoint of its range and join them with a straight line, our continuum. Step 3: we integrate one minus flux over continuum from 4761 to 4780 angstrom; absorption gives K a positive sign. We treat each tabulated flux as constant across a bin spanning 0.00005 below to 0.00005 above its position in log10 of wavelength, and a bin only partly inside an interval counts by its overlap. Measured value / 3.2 angstrom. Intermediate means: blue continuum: 33.7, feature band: 28.4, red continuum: 34.6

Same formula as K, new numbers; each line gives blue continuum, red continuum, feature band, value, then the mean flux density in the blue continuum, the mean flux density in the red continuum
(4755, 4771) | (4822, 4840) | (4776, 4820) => -4.4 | 30.1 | 33.5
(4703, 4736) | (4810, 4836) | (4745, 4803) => 4.7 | 34.1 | 36.3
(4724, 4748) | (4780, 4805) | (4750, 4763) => 0.8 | 34.8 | 34.1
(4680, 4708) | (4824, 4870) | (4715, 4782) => 1.1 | 33.9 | 32.1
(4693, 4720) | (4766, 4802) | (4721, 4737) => -0.9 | 33.3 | 32.5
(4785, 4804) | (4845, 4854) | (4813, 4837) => -1.4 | 34.4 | 32.5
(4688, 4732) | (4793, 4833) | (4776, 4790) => 0.7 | 33.7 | 35.5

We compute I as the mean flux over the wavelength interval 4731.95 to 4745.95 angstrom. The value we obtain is 36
